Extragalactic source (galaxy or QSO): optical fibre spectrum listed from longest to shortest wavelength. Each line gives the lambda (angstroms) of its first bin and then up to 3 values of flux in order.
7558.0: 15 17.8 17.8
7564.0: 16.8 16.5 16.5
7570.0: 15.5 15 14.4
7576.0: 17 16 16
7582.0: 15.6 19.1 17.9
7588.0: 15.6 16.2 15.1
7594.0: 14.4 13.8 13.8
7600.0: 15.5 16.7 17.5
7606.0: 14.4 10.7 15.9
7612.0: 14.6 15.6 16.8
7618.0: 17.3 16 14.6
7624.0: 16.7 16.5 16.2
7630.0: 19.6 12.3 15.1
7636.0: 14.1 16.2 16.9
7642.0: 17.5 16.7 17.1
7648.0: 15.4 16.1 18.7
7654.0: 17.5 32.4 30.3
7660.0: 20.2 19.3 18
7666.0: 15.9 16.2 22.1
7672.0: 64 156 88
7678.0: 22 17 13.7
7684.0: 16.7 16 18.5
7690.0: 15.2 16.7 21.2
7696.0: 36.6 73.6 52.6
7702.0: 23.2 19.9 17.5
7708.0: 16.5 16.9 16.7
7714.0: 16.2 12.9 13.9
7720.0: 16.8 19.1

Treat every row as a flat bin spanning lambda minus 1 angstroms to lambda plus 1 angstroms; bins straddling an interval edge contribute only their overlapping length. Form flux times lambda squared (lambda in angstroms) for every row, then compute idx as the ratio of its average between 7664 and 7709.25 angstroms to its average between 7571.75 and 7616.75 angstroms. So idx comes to 2.24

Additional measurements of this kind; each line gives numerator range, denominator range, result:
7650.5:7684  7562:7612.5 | 2.27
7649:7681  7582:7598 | 2.31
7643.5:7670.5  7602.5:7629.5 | 1.27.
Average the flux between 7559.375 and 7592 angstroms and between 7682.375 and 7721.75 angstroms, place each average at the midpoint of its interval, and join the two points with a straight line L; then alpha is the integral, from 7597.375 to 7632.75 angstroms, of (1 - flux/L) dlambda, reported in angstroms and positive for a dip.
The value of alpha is 5.3 angstroms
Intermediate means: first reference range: 16.4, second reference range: 22.8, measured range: 15.6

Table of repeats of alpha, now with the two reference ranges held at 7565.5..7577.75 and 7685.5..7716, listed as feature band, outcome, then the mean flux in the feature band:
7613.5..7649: 6.80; 16.2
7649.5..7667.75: 0.86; 20.9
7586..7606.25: 2.38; 15.5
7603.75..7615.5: 2.41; 14.7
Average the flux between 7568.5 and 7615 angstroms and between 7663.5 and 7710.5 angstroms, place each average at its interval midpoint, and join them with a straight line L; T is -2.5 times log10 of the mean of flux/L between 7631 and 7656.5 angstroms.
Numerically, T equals 0.43 mag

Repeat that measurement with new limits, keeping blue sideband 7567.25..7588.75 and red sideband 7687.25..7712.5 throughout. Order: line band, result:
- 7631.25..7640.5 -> 0.388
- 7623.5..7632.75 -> 0.250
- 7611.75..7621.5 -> 0.213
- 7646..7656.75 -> 0.165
